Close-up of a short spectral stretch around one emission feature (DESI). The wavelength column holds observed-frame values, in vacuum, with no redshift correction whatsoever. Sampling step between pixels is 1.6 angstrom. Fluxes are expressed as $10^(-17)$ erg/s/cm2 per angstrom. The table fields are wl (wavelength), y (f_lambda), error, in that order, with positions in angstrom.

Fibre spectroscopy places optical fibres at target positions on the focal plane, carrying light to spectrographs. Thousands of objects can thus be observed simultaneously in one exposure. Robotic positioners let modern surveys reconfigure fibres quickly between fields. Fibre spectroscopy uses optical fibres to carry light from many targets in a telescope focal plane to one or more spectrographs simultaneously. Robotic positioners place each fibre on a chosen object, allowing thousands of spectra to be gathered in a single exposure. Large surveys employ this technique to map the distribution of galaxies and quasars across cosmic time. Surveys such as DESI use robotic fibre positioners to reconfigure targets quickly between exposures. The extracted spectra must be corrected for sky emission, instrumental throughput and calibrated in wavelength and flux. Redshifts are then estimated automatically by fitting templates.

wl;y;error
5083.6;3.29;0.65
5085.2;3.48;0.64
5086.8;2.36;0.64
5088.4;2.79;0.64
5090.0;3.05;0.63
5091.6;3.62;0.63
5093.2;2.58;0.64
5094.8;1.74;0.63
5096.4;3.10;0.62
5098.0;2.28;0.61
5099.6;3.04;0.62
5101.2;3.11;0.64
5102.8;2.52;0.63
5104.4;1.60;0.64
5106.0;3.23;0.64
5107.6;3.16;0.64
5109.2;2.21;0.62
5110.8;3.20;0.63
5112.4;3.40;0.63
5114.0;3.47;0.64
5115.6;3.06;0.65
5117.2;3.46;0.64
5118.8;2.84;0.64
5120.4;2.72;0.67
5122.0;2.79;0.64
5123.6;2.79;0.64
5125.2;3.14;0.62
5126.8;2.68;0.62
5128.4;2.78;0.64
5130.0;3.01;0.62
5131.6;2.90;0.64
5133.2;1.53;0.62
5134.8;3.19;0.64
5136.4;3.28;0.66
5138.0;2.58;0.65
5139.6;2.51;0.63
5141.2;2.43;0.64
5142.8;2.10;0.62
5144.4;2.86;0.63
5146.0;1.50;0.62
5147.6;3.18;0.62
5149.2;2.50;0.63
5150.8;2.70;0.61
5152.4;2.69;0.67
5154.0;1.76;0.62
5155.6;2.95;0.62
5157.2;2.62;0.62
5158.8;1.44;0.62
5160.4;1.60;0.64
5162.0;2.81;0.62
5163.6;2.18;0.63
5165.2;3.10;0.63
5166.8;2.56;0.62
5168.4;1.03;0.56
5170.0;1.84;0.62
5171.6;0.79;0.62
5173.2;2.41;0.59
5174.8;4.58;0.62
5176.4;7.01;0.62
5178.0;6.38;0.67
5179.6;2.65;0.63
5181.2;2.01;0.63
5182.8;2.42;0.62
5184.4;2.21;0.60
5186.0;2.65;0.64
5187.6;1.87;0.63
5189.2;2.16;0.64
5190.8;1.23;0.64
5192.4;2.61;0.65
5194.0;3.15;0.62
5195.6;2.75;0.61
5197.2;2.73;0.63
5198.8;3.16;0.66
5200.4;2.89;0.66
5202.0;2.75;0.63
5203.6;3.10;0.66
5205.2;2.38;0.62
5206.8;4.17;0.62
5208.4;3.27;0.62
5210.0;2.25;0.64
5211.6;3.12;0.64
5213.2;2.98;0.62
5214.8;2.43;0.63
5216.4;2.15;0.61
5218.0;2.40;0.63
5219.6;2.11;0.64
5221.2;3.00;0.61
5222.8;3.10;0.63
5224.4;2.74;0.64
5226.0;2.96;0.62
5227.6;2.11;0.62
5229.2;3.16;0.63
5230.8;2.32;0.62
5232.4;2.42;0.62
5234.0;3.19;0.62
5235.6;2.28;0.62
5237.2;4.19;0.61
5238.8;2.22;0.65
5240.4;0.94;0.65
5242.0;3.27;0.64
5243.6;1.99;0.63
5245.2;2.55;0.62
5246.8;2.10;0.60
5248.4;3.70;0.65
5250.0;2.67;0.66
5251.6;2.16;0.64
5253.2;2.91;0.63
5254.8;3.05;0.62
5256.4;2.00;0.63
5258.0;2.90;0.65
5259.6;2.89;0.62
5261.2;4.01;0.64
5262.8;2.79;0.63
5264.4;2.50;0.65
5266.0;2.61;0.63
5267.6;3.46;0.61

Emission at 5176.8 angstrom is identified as H-gamma 4340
